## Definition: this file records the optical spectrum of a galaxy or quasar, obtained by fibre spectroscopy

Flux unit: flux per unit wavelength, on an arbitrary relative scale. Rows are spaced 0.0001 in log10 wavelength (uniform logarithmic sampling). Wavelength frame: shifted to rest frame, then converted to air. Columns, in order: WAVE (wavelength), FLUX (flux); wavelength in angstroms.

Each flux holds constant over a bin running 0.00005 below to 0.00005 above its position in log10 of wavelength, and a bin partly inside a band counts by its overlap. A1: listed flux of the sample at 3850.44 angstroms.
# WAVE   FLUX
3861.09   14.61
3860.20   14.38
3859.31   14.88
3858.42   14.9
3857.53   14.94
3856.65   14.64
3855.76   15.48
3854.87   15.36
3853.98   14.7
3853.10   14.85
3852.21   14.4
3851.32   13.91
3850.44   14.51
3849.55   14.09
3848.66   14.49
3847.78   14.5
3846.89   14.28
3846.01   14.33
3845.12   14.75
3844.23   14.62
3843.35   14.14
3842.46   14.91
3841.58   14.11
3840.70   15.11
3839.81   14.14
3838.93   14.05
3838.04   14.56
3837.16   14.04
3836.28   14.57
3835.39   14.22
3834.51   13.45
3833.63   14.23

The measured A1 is 14.51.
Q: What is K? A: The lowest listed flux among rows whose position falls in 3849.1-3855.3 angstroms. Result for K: 13.91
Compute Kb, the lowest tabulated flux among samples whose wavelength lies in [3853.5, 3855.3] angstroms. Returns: 14.7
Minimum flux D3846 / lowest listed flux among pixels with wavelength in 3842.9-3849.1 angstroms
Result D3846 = 14.14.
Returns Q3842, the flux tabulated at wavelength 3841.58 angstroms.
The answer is 14.11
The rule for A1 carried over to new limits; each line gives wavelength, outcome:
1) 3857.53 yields 14.94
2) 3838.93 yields 14.05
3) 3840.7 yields 15.11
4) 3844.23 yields 14.62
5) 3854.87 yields 15.36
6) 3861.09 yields 14.61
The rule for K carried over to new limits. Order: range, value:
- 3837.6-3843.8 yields 14.05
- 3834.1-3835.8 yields 13.45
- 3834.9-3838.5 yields 14.04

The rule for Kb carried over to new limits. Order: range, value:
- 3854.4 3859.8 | 14.64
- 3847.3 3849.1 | 14.49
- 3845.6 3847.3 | 14.28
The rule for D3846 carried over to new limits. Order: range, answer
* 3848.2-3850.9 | 14.09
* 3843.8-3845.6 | 14.62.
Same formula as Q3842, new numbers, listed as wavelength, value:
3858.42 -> 14.9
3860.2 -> 14.38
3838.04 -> 14.56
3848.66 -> 14.49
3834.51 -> 13.45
